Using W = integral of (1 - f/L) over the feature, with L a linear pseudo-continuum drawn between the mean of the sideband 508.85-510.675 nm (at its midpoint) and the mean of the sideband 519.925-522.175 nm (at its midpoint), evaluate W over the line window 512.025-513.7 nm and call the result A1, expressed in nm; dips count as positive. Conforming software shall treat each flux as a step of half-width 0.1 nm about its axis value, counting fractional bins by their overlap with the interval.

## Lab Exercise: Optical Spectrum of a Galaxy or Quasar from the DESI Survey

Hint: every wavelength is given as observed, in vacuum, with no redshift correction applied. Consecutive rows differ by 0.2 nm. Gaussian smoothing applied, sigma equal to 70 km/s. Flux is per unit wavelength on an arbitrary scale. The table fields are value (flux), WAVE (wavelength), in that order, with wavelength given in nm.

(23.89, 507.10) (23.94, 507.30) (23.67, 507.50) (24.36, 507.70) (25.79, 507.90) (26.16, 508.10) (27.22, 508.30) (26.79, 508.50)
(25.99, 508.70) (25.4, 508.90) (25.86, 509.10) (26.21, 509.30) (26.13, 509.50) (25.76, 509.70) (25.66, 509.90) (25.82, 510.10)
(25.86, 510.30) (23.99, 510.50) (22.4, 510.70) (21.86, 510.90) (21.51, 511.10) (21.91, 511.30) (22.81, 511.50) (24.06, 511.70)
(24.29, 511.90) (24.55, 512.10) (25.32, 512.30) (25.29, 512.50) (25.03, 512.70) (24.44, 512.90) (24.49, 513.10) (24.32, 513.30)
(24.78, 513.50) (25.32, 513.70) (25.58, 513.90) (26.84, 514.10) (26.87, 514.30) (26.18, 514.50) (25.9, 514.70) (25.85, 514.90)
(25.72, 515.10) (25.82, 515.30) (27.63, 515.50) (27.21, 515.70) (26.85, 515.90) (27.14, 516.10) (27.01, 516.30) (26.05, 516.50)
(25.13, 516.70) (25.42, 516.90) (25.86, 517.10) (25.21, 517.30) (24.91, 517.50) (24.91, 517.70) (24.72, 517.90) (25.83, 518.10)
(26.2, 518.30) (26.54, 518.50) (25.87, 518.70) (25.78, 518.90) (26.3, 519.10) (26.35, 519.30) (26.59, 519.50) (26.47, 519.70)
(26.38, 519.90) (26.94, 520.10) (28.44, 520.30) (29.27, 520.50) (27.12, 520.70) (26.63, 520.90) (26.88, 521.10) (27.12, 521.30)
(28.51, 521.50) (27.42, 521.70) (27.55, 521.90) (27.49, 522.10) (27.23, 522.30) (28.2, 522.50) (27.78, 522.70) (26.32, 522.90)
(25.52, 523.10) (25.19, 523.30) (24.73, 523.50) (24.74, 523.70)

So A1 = 0.08 nm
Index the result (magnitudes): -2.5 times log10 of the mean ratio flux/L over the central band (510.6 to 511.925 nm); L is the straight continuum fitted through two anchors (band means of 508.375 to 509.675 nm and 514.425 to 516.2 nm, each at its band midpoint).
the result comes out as 0.16 mag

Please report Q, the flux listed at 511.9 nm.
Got 24.29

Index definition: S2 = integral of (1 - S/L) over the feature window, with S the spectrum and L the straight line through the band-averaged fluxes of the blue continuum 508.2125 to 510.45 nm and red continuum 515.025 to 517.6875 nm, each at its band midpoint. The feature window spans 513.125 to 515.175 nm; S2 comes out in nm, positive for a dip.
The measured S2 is 0.03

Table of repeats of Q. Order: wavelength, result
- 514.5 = 26.18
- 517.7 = 24.91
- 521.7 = 27.42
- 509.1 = 25.86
